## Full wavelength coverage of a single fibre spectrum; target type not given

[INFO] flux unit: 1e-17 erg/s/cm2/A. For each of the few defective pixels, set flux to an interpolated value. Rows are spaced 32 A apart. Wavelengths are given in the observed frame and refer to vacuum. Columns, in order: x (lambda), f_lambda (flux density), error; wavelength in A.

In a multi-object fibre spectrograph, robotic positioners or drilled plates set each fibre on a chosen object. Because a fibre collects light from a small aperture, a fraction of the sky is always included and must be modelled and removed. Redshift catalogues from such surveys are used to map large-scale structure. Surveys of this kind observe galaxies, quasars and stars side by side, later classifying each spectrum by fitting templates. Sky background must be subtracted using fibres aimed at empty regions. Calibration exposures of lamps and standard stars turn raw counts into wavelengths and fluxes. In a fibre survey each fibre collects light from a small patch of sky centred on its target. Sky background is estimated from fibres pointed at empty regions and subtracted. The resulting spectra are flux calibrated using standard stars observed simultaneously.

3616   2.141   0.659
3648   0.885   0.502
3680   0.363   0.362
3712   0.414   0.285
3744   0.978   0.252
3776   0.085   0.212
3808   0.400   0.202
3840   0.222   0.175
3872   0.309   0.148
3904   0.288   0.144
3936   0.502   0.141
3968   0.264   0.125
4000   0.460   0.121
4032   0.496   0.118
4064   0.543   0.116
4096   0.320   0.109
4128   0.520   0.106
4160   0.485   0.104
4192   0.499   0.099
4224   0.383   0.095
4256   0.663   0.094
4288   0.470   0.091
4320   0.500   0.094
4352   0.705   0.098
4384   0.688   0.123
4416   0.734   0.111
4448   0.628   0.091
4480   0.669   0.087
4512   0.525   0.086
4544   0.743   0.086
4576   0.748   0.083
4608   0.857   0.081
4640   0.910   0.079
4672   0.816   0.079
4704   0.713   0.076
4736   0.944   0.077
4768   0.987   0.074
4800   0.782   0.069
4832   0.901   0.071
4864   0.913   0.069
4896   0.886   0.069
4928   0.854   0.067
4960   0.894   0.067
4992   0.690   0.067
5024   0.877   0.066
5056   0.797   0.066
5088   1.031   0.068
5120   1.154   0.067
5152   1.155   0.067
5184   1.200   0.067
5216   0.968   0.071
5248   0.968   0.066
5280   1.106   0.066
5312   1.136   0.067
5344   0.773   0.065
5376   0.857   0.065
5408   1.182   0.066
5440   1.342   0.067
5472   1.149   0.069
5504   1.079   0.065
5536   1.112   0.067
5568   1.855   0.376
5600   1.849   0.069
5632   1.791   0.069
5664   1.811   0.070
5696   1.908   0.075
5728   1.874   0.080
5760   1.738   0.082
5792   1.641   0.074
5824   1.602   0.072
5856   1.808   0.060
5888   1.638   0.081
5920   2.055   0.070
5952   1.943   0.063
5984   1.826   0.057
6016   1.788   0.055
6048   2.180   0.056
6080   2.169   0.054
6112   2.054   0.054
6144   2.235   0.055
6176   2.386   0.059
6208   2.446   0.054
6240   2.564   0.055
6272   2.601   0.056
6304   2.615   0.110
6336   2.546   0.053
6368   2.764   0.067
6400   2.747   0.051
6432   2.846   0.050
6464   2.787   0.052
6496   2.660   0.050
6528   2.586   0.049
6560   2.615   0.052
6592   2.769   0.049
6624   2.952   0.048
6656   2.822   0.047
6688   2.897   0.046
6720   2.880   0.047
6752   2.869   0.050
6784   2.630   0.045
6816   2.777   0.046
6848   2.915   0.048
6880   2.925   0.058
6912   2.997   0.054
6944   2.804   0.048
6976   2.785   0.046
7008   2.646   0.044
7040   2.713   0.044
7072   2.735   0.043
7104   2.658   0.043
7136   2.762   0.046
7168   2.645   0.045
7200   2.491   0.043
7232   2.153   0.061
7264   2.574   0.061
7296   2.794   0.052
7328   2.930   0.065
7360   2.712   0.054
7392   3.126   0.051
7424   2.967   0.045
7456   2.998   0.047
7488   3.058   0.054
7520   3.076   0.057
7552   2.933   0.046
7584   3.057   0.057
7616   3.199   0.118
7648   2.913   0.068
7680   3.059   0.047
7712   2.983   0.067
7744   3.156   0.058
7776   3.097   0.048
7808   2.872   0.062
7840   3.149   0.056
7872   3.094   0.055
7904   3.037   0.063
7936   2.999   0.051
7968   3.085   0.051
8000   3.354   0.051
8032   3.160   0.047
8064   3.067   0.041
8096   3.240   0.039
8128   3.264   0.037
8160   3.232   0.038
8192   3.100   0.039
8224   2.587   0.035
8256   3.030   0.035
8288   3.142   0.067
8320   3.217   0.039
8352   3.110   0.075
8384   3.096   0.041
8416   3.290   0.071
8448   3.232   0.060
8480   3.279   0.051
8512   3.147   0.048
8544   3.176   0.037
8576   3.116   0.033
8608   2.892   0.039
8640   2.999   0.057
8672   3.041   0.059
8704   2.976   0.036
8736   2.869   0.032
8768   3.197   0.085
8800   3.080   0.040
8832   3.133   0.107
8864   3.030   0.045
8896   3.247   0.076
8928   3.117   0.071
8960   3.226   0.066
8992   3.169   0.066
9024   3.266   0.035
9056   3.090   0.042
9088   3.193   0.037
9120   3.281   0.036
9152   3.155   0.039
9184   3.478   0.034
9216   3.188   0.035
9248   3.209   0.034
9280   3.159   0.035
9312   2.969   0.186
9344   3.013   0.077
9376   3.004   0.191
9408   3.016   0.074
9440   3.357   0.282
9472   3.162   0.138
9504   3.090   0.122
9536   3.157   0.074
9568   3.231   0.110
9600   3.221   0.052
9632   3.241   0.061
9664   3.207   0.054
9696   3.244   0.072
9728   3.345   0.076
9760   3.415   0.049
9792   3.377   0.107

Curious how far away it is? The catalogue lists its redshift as 0.39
